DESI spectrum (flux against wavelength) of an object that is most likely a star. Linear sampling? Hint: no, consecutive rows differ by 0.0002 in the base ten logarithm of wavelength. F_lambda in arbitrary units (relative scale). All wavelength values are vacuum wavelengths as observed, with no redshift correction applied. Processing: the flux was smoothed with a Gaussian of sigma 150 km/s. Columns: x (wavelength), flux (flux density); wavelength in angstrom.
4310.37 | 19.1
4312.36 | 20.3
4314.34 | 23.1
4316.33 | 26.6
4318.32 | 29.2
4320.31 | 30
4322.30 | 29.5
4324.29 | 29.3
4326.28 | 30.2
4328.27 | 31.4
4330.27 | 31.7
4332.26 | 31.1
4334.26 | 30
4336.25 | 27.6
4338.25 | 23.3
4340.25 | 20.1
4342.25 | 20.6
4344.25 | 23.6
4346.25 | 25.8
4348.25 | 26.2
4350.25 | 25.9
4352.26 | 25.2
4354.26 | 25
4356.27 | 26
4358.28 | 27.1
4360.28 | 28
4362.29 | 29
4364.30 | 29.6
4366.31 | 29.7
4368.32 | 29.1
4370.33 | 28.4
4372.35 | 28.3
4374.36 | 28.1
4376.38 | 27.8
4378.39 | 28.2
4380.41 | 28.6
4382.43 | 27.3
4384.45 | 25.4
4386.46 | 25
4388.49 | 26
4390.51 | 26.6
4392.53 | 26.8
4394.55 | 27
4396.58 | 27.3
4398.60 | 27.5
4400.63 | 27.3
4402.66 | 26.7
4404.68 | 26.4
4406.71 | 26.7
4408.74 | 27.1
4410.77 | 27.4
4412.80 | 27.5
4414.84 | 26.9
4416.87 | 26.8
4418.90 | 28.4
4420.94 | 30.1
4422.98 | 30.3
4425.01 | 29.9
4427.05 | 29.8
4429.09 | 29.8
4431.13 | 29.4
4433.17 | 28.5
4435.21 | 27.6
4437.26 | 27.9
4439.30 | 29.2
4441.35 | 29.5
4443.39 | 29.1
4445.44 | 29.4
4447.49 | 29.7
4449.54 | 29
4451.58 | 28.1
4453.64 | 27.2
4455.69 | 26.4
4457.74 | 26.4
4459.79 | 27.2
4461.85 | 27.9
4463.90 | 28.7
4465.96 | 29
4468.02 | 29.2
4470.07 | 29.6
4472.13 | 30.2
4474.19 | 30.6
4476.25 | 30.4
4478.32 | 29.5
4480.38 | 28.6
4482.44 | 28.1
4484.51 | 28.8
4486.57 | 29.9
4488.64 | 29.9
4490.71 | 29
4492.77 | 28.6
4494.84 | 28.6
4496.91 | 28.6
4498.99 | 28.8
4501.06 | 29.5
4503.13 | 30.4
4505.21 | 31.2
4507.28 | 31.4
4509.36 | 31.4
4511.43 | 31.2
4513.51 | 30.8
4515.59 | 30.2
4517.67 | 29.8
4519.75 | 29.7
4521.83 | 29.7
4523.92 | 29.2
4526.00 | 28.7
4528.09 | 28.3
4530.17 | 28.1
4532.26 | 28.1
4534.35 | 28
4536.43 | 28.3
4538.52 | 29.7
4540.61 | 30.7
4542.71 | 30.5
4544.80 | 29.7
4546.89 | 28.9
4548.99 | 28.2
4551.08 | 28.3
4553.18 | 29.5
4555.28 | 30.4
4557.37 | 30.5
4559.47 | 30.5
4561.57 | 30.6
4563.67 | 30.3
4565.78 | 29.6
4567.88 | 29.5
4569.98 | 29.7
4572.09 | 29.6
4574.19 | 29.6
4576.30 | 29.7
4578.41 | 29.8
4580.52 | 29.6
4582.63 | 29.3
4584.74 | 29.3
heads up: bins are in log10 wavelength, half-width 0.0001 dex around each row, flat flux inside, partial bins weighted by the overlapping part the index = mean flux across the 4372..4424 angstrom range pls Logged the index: 27.4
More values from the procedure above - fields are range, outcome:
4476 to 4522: 29.7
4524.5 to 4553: 28.9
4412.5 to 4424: 28.4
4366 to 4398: 27.4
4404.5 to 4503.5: 28.7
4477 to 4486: 28.9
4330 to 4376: 26.9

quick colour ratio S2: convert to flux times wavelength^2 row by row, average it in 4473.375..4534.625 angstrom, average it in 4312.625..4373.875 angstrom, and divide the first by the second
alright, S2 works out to 1.2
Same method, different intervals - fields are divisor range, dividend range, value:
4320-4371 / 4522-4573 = 1.17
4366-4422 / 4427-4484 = 1.08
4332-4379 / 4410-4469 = 1.11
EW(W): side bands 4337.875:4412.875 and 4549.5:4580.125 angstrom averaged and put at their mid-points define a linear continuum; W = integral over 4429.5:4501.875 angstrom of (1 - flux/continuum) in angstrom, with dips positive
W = -1.71 angstrom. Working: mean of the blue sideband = 26.6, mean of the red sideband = 29.8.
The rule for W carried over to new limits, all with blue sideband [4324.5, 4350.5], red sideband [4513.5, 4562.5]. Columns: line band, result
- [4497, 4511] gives -0.67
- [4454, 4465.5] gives 0.41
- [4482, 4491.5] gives -0.15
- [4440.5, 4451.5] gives -0.39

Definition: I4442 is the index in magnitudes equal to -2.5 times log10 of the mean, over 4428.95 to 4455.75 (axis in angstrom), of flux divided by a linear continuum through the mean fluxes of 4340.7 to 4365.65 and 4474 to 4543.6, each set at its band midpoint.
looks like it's -0.03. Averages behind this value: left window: 25.9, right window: 29.5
